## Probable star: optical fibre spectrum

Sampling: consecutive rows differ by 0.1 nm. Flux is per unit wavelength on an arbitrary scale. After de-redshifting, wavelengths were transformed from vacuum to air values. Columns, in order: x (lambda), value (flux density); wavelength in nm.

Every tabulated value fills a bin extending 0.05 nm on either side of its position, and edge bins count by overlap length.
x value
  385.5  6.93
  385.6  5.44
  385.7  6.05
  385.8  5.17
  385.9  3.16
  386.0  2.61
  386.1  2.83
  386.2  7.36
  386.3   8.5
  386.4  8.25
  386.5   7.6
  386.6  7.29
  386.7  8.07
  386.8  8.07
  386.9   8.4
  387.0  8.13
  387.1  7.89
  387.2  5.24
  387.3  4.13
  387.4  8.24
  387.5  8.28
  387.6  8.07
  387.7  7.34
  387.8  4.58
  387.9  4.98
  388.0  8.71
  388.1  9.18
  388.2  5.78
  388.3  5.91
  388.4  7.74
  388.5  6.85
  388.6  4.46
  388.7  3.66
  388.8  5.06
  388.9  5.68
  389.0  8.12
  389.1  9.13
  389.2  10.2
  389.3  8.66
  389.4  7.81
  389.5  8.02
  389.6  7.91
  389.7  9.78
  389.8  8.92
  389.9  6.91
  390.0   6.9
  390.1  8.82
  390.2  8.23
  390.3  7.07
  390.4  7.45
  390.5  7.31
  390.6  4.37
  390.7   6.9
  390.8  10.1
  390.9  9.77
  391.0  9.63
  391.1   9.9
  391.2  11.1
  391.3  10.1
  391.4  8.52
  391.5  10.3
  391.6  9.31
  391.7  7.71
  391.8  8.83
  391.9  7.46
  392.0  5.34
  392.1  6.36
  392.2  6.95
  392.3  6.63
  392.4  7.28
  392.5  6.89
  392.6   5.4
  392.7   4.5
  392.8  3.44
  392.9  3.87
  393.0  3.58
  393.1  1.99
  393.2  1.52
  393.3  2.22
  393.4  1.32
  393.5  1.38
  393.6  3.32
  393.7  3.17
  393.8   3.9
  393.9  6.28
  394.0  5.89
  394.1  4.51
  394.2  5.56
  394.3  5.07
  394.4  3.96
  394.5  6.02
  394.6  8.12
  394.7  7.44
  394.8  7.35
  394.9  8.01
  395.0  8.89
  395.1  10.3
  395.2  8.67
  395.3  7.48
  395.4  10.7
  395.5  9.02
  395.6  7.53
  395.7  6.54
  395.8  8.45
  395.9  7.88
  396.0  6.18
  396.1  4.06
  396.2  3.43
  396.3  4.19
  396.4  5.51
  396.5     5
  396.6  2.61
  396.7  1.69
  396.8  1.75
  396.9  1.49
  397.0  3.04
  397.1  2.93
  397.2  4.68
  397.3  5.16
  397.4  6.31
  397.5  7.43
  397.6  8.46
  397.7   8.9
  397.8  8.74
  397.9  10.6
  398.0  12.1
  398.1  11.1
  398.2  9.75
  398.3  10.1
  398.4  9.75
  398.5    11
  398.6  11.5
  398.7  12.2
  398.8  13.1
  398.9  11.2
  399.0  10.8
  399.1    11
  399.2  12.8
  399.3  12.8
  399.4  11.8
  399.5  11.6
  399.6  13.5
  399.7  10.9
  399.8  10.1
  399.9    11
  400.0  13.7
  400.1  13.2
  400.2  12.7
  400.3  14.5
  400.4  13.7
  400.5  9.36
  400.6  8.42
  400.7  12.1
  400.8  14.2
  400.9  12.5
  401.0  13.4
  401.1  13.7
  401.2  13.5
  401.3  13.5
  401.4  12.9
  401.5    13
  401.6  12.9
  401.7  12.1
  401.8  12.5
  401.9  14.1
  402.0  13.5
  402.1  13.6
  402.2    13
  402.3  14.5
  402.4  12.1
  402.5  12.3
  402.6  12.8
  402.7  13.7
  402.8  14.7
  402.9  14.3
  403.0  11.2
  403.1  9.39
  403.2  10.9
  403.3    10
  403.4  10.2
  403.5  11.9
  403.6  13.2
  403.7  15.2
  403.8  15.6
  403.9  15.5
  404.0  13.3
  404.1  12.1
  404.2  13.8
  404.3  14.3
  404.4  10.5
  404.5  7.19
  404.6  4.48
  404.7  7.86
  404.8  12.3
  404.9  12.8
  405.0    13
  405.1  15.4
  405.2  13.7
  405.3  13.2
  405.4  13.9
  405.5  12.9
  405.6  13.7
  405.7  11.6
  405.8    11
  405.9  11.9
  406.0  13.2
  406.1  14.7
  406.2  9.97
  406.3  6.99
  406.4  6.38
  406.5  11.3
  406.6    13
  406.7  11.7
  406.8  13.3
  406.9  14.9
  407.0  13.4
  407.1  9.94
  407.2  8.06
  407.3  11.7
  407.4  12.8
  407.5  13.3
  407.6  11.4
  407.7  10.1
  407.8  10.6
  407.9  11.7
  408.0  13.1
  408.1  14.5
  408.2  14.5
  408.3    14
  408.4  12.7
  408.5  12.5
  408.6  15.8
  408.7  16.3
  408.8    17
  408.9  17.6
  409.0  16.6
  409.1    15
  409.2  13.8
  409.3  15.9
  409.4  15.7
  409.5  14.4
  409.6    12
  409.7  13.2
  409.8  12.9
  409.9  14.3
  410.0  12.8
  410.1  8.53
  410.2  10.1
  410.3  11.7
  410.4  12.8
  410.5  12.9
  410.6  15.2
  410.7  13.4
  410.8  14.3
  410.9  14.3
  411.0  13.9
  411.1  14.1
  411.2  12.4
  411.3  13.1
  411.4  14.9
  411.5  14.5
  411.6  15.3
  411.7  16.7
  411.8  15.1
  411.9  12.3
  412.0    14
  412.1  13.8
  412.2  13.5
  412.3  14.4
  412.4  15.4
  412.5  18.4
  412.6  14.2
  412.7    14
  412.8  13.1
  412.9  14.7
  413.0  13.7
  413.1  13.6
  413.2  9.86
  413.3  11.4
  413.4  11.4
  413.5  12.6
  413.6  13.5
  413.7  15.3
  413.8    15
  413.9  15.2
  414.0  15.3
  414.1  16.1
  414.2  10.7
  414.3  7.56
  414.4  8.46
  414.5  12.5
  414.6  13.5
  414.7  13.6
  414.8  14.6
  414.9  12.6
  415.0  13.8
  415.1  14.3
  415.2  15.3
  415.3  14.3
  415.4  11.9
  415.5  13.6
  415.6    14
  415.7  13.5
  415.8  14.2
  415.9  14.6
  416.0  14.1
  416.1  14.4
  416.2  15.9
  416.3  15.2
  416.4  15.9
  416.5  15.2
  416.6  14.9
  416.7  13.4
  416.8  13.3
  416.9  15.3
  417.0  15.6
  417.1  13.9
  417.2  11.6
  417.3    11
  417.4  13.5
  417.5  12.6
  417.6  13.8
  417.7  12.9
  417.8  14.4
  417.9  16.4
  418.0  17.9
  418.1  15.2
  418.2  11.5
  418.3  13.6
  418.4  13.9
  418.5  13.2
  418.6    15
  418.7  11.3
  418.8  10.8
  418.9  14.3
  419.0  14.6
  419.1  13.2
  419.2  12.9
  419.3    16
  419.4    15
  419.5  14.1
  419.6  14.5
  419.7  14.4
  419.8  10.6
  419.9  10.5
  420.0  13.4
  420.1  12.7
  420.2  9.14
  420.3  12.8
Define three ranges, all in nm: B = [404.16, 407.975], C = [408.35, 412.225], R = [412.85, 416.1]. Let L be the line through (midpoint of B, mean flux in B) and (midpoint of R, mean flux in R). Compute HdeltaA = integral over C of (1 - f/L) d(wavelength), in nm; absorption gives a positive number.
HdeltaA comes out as -0.48 nm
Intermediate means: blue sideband 11.6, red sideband 13.3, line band 14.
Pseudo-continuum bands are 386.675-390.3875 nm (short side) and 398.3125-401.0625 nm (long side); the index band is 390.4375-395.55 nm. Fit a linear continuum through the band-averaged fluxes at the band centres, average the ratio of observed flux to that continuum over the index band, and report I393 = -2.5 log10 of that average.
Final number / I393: 0.35 mag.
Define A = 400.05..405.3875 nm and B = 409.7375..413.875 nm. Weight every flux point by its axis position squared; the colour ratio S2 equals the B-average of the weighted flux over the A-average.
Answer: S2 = 1.14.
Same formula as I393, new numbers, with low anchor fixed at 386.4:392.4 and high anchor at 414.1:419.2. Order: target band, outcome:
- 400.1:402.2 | -0.25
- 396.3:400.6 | 0.06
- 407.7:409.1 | -0.20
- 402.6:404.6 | -0.14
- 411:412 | -0.14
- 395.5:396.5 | 0.43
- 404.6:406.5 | -0.05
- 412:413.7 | -0.07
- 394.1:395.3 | 0.23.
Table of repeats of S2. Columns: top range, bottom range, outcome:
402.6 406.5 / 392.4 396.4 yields 2.25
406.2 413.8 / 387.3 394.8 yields 2.21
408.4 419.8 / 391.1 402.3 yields 1.78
